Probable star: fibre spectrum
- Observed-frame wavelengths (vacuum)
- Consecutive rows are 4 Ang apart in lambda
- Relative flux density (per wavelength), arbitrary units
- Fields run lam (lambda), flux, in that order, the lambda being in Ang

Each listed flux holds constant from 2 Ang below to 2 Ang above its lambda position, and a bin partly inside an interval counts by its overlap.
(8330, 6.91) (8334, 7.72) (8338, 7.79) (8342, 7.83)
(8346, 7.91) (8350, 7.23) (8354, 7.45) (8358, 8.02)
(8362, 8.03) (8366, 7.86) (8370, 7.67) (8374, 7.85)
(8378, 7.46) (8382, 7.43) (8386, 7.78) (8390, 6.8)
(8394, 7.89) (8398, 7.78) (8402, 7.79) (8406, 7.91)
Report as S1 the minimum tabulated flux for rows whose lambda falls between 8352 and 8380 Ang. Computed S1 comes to 7.45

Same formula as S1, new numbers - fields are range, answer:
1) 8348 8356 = 7.23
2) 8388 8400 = 6.8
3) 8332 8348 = 7.72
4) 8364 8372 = 7.67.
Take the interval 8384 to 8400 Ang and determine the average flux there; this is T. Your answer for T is 7.56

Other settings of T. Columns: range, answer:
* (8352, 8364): 7.83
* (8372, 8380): 7.65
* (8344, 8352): 7.57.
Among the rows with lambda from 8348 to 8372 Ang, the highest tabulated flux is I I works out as 8.03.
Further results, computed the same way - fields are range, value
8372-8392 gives 7.85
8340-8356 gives 7.91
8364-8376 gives 7.86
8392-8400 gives 7.89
